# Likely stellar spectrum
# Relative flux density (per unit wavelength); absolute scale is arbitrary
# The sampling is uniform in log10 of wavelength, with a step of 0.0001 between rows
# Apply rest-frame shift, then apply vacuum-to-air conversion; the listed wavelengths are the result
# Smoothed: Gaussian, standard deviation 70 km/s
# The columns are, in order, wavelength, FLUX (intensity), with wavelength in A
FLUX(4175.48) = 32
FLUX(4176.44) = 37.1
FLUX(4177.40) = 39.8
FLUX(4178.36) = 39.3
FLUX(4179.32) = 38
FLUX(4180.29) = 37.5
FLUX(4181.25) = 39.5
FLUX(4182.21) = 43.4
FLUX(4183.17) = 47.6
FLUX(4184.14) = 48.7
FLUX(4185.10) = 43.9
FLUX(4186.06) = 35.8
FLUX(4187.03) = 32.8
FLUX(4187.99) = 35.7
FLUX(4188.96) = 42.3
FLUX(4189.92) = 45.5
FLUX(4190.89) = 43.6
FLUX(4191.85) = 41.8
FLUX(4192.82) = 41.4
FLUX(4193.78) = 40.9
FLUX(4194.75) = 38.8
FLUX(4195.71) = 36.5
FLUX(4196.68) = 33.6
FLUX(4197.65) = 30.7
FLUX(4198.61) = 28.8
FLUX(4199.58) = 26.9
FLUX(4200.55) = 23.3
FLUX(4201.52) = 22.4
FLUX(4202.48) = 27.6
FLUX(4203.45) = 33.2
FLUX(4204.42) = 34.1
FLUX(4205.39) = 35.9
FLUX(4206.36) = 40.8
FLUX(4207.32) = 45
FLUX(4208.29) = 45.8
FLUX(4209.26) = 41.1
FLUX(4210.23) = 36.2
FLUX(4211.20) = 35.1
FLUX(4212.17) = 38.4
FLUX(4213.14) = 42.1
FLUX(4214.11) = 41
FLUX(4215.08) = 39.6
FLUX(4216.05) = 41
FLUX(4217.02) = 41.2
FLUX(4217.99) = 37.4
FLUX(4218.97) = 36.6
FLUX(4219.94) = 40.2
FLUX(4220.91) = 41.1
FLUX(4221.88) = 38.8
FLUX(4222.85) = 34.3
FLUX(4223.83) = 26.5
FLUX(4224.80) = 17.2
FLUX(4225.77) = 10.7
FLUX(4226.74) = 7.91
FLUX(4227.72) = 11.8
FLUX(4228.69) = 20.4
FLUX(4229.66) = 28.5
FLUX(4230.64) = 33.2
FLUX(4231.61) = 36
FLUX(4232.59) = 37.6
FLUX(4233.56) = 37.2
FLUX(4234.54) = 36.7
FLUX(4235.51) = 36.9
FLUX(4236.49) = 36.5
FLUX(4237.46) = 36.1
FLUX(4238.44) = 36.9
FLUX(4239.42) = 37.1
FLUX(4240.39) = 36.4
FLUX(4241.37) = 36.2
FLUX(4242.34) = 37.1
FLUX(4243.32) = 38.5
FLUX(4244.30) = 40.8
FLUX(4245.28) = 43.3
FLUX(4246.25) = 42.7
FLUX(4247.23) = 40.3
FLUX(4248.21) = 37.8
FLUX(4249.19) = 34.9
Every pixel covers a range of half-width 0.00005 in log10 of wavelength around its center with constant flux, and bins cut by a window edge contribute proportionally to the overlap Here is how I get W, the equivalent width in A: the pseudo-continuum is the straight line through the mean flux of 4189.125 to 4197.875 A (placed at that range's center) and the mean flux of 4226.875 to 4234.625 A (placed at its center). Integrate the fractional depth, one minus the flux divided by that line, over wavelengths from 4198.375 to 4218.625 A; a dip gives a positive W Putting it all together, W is -0.70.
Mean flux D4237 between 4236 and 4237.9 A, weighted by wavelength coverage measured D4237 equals 36.4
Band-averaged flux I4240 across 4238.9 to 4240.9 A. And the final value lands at 36.7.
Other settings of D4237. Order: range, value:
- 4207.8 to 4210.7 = 41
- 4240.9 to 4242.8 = 36.8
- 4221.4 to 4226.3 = 25.3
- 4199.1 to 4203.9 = 26.6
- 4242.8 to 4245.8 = 40.8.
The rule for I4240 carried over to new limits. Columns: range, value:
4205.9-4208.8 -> 44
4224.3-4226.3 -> 14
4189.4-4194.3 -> 42.6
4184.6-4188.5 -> 37.1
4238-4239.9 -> 36.9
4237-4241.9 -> 36.6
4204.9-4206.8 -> 38.2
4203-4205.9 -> 34.4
